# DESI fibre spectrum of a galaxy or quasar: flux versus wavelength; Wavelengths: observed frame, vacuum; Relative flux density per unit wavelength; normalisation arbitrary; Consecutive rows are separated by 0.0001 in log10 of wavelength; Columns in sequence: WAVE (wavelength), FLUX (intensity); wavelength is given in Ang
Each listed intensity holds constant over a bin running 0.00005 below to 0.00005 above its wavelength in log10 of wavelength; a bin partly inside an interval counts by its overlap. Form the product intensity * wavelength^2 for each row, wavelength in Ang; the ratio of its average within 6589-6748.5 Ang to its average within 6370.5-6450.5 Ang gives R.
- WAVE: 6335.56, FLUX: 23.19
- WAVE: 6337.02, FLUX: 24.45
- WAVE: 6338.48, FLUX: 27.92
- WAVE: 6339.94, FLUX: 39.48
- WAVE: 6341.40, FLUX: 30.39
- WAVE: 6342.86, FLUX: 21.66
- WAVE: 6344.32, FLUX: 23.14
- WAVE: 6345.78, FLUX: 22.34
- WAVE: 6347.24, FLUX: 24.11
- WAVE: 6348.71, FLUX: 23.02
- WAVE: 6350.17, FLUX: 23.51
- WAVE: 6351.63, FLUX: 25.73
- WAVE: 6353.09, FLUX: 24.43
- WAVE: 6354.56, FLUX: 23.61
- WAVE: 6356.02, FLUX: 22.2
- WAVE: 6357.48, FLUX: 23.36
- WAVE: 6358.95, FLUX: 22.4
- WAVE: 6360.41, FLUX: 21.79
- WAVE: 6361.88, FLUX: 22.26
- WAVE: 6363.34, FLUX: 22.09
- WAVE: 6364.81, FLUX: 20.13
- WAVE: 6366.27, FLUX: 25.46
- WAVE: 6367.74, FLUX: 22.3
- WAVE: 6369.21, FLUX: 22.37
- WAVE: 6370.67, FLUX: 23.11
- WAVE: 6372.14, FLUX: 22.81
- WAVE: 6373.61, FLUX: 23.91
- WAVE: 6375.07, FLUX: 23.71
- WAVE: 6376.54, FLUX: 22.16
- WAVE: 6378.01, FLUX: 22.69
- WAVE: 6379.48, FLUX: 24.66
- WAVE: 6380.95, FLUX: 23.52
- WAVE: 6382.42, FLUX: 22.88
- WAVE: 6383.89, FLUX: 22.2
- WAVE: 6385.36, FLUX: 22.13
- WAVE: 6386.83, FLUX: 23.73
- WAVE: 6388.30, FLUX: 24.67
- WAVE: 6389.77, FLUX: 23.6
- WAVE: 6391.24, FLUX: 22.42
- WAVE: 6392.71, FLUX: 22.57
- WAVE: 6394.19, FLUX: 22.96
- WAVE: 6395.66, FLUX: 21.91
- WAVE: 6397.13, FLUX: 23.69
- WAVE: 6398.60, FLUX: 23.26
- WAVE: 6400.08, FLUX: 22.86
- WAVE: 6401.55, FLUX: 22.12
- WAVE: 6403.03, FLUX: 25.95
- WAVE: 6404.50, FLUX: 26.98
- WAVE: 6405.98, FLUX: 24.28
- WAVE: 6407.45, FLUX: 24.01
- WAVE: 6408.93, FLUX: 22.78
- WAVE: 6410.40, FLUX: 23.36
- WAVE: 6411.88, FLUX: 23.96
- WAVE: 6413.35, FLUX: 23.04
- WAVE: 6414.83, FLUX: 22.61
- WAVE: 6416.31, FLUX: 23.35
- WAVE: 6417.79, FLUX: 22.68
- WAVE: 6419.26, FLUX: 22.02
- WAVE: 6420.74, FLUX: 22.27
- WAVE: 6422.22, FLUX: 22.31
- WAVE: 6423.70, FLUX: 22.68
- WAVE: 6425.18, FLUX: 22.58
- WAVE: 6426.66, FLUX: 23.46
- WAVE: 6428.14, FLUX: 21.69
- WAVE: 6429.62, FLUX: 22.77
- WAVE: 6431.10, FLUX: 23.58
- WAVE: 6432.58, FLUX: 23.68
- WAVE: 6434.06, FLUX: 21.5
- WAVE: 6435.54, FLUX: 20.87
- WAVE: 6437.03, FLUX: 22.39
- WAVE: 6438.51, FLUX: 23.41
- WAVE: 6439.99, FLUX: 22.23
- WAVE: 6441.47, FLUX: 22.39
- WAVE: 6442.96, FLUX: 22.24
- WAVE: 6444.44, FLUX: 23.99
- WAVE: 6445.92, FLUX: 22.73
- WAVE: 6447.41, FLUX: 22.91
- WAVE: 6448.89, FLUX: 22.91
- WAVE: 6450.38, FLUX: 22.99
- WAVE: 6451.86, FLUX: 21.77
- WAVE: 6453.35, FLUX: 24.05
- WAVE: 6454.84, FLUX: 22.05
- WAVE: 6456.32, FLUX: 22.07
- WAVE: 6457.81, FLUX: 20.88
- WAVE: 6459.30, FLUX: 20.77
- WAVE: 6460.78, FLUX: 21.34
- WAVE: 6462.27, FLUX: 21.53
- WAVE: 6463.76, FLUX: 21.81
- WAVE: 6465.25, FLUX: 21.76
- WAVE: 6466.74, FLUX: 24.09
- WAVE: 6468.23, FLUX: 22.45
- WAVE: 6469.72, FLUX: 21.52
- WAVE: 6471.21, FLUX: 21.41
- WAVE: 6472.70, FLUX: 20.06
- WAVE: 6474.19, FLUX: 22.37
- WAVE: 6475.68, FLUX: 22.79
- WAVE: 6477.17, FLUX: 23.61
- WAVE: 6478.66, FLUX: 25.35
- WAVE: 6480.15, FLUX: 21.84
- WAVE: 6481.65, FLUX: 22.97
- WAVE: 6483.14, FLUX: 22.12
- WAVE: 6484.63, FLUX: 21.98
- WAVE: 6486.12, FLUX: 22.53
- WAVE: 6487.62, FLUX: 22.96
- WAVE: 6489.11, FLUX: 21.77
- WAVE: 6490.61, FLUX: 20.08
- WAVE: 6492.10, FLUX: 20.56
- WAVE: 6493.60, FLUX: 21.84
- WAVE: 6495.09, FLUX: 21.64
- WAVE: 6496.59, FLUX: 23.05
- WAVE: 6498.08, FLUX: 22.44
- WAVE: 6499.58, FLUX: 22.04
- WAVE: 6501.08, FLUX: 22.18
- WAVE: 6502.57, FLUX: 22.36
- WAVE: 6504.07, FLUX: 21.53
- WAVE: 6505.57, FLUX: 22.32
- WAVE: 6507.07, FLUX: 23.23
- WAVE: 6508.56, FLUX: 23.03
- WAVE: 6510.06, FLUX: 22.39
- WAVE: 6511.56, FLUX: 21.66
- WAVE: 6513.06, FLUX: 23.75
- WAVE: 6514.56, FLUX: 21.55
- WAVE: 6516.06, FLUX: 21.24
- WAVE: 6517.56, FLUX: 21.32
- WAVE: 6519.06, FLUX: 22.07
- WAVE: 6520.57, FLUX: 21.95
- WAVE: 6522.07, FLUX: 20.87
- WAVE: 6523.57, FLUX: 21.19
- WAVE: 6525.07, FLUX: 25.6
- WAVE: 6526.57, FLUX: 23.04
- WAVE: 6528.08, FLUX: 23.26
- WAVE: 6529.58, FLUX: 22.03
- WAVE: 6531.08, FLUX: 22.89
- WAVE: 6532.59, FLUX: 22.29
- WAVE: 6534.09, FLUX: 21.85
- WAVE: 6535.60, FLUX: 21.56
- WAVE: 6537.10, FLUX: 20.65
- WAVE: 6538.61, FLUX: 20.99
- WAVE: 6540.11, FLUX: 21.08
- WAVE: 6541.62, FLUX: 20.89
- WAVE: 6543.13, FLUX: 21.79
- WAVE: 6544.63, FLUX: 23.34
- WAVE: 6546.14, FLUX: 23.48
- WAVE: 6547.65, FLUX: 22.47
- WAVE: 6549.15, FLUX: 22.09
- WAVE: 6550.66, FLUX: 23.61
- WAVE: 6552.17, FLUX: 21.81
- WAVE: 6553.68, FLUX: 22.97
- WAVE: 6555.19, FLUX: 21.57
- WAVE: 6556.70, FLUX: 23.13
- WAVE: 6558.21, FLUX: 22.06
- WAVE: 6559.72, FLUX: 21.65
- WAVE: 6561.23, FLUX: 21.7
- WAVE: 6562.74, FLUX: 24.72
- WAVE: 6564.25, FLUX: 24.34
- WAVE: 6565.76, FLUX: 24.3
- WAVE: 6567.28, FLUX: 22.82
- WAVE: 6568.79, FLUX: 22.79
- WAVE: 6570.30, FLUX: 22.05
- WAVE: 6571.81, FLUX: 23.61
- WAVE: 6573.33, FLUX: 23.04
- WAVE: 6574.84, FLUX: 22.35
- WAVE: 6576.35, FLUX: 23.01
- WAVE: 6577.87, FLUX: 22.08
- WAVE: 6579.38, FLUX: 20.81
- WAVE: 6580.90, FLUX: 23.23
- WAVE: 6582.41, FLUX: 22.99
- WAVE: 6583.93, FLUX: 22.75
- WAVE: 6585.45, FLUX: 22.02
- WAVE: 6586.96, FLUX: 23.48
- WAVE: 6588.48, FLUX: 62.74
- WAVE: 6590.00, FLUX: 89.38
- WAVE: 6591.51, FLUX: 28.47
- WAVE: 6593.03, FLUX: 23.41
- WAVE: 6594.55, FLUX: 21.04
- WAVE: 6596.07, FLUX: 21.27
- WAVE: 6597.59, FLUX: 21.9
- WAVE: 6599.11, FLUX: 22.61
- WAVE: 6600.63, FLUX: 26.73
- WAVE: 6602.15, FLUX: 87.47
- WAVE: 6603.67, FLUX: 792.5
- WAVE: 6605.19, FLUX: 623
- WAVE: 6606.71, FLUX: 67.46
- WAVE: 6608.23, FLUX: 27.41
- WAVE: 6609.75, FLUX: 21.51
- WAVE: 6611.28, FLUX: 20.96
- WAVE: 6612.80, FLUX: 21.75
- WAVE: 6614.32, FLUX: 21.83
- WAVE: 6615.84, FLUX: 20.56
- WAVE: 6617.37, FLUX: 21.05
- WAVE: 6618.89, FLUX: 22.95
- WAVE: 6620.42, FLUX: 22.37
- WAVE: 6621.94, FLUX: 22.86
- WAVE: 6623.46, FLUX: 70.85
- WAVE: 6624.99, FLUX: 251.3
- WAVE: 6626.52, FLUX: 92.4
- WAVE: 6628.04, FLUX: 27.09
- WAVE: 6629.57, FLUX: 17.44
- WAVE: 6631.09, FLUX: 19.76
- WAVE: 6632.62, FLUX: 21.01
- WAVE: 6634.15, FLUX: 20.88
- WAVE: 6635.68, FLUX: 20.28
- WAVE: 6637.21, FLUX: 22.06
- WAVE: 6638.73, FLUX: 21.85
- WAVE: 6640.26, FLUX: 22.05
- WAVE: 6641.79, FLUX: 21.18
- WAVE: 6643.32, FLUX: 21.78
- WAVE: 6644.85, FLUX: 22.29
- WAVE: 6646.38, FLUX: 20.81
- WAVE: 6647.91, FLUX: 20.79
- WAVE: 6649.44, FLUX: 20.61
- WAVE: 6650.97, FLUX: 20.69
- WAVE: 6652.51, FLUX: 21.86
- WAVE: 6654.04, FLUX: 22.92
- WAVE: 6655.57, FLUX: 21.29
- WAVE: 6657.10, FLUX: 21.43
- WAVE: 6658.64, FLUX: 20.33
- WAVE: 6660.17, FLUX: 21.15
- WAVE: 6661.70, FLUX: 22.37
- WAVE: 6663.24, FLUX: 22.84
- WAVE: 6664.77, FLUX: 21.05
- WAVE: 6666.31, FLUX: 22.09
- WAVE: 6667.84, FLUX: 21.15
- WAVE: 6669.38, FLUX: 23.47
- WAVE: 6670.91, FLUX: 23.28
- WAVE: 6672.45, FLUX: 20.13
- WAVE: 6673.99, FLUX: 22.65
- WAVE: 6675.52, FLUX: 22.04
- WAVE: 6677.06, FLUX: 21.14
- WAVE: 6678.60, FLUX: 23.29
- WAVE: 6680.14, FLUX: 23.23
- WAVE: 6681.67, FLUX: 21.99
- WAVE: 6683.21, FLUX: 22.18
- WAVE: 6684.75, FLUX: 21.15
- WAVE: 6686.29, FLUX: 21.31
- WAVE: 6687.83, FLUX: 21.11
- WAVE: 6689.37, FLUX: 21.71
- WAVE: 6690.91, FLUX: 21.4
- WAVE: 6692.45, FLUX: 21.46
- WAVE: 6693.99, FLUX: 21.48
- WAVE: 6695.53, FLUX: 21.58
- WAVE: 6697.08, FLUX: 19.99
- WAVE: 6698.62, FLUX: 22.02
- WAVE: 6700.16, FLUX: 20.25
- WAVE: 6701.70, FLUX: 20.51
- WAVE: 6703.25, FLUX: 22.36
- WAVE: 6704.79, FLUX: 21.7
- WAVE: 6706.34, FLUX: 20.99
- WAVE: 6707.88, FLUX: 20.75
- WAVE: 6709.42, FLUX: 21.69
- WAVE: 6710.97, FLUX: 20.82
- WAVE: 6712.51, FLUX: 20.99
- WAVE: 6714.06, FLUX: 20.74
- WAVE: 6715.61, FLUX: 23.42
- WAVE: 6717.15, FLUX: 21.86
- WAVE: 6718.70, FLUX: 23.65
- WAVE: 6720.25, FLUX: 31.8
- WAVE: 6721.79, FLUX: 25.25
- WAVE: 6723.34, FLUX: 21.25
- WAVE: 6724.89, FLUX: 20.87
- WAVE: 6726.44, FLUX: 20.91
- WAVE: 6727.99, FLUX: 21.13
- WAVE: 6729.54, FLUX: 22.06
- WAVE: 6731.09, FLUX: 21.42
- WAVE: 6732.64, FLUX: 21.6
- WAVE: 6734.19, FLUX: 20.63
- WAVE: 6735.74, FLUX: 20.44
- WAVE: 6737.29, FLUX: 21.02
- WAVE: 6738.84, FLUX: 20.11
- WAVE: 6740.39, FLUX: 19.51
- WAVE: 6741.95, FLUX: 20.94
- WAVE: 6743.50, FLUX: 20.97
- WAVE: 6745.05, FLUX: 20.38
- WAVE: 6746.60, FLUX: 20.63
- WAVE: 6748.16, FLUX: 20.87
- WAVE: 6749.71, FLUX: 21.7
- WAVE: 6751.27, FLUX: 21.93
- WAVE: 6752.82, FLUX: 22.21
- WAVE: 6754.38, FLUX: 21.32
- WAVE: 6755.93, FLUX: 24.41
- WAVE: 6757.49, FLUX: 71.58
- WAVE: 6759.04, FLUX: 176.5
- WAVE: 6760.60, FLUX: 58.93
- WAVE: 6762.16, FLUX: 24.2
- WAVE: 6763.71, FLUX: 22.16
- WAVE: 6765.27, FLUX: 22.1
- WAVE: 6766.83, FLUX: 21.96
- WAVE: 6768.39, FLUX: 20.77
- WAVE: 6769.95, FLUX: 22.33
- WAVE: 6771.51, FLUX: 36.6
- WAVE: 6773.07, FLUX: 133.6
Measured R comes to 1.86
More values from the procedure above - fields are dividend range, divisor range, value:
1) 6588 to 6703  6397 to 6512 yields 2.22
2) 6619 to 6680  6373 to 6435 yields 1.41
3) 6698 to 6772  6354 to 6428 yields 1.31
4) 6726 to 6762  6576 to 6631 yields 0.44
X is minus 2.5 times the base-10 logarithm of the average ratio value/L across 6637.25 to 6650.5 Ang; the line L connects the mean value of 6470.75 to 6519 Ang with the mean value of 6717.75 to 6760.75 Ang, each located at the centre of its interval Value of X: 0.249 mag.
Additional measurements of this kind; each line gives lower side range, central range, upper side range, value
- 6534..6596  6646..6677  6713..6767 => 0.251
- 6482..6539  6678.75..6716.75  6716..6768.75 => 0.277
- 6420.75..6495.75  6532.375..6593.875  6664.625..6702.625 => -0.151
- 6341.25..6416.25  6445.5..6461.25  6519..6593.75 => 0.080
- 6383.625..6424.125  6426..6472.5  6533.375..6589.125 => 0.047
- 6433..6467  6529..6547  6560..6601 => 0.163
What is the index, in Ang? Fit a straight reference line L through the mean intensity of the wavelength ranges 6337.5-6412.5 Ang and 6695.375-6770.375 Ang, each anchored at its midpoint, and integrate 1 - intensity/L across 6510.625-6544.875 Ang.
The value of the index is 4.1 Ang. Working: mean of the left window 23.8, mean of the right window 26.8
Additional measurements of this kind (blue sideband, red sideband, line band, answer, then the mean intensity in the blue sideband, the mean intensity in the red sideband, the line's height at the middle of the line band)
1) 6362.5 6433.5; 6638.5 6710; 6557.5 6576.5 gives -0.7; 23.1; 21.6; 22.2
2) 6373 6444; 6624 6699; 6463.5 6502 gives 3.6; 23.1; 27.9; 24.5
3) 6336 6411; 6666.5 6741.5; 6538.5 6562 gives 0.5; 23.8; 21.8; 22.7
